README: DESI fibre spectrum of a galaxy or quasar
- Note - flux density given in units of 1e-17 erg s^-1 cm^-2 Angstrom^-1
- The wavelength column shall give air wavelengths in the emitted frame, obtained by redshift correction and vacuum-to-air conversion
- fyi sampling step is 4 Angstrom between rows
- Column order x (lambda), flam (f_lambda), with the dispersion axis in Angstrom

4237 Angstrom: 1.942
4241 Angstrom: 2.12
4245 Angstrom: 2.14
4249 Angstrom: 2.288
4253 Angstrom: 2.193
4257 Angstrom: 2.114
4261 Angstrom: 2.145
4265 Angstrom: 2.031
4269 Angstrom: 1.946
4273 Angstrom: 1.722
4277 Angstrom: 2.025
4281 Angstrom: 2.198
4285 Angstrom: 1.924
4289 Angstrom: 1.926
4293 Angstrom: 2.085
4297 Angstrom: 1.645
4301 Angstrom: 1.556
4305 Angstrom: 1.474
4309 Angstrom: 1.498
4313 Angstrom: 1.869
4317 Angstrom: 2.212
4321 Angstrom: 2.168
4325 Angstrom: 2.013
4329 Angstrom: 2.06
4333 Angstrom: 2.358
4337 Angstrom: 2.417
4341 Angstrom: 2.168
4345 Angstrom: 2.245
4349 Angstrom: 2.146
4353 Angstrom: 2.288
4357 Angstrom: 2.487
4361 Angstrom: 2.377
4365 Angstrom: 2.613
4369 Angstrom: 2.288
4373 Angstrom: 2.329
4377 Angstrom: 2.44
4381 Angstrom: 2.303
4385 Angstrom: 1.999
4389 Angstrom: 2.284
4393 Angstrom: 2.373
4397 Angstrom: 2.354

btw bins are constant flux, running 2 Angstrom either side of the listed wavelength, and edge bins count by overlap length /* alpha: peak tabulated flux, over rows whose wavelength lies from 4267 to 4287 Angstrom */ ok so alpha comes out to 2.198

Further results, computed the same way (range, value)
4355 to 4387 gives 2.613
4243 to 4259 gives 2.288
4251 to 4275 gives 2.193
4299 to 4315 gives 1.869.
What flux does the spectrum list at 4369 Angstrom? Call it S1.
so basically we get 2.288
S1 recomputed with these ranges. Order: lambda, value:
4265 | 2.031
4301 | 1.556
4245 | 2.14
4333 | 2.358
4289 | 1.926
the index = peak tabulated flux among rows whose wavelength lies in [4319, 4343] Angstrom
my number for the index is 2.417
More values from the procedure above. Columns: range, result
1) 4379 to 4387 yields 2.303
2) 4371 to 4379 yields 2.44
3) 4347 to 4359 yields 2.487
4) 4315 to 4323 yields 2.212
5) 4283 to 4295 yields 2.085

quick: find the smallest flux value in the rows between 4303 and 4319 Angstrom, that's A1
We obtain 1.474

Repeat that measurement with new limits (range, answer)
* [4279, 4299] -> 1.645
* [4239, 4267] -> 2.031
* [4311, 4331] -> 1.869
